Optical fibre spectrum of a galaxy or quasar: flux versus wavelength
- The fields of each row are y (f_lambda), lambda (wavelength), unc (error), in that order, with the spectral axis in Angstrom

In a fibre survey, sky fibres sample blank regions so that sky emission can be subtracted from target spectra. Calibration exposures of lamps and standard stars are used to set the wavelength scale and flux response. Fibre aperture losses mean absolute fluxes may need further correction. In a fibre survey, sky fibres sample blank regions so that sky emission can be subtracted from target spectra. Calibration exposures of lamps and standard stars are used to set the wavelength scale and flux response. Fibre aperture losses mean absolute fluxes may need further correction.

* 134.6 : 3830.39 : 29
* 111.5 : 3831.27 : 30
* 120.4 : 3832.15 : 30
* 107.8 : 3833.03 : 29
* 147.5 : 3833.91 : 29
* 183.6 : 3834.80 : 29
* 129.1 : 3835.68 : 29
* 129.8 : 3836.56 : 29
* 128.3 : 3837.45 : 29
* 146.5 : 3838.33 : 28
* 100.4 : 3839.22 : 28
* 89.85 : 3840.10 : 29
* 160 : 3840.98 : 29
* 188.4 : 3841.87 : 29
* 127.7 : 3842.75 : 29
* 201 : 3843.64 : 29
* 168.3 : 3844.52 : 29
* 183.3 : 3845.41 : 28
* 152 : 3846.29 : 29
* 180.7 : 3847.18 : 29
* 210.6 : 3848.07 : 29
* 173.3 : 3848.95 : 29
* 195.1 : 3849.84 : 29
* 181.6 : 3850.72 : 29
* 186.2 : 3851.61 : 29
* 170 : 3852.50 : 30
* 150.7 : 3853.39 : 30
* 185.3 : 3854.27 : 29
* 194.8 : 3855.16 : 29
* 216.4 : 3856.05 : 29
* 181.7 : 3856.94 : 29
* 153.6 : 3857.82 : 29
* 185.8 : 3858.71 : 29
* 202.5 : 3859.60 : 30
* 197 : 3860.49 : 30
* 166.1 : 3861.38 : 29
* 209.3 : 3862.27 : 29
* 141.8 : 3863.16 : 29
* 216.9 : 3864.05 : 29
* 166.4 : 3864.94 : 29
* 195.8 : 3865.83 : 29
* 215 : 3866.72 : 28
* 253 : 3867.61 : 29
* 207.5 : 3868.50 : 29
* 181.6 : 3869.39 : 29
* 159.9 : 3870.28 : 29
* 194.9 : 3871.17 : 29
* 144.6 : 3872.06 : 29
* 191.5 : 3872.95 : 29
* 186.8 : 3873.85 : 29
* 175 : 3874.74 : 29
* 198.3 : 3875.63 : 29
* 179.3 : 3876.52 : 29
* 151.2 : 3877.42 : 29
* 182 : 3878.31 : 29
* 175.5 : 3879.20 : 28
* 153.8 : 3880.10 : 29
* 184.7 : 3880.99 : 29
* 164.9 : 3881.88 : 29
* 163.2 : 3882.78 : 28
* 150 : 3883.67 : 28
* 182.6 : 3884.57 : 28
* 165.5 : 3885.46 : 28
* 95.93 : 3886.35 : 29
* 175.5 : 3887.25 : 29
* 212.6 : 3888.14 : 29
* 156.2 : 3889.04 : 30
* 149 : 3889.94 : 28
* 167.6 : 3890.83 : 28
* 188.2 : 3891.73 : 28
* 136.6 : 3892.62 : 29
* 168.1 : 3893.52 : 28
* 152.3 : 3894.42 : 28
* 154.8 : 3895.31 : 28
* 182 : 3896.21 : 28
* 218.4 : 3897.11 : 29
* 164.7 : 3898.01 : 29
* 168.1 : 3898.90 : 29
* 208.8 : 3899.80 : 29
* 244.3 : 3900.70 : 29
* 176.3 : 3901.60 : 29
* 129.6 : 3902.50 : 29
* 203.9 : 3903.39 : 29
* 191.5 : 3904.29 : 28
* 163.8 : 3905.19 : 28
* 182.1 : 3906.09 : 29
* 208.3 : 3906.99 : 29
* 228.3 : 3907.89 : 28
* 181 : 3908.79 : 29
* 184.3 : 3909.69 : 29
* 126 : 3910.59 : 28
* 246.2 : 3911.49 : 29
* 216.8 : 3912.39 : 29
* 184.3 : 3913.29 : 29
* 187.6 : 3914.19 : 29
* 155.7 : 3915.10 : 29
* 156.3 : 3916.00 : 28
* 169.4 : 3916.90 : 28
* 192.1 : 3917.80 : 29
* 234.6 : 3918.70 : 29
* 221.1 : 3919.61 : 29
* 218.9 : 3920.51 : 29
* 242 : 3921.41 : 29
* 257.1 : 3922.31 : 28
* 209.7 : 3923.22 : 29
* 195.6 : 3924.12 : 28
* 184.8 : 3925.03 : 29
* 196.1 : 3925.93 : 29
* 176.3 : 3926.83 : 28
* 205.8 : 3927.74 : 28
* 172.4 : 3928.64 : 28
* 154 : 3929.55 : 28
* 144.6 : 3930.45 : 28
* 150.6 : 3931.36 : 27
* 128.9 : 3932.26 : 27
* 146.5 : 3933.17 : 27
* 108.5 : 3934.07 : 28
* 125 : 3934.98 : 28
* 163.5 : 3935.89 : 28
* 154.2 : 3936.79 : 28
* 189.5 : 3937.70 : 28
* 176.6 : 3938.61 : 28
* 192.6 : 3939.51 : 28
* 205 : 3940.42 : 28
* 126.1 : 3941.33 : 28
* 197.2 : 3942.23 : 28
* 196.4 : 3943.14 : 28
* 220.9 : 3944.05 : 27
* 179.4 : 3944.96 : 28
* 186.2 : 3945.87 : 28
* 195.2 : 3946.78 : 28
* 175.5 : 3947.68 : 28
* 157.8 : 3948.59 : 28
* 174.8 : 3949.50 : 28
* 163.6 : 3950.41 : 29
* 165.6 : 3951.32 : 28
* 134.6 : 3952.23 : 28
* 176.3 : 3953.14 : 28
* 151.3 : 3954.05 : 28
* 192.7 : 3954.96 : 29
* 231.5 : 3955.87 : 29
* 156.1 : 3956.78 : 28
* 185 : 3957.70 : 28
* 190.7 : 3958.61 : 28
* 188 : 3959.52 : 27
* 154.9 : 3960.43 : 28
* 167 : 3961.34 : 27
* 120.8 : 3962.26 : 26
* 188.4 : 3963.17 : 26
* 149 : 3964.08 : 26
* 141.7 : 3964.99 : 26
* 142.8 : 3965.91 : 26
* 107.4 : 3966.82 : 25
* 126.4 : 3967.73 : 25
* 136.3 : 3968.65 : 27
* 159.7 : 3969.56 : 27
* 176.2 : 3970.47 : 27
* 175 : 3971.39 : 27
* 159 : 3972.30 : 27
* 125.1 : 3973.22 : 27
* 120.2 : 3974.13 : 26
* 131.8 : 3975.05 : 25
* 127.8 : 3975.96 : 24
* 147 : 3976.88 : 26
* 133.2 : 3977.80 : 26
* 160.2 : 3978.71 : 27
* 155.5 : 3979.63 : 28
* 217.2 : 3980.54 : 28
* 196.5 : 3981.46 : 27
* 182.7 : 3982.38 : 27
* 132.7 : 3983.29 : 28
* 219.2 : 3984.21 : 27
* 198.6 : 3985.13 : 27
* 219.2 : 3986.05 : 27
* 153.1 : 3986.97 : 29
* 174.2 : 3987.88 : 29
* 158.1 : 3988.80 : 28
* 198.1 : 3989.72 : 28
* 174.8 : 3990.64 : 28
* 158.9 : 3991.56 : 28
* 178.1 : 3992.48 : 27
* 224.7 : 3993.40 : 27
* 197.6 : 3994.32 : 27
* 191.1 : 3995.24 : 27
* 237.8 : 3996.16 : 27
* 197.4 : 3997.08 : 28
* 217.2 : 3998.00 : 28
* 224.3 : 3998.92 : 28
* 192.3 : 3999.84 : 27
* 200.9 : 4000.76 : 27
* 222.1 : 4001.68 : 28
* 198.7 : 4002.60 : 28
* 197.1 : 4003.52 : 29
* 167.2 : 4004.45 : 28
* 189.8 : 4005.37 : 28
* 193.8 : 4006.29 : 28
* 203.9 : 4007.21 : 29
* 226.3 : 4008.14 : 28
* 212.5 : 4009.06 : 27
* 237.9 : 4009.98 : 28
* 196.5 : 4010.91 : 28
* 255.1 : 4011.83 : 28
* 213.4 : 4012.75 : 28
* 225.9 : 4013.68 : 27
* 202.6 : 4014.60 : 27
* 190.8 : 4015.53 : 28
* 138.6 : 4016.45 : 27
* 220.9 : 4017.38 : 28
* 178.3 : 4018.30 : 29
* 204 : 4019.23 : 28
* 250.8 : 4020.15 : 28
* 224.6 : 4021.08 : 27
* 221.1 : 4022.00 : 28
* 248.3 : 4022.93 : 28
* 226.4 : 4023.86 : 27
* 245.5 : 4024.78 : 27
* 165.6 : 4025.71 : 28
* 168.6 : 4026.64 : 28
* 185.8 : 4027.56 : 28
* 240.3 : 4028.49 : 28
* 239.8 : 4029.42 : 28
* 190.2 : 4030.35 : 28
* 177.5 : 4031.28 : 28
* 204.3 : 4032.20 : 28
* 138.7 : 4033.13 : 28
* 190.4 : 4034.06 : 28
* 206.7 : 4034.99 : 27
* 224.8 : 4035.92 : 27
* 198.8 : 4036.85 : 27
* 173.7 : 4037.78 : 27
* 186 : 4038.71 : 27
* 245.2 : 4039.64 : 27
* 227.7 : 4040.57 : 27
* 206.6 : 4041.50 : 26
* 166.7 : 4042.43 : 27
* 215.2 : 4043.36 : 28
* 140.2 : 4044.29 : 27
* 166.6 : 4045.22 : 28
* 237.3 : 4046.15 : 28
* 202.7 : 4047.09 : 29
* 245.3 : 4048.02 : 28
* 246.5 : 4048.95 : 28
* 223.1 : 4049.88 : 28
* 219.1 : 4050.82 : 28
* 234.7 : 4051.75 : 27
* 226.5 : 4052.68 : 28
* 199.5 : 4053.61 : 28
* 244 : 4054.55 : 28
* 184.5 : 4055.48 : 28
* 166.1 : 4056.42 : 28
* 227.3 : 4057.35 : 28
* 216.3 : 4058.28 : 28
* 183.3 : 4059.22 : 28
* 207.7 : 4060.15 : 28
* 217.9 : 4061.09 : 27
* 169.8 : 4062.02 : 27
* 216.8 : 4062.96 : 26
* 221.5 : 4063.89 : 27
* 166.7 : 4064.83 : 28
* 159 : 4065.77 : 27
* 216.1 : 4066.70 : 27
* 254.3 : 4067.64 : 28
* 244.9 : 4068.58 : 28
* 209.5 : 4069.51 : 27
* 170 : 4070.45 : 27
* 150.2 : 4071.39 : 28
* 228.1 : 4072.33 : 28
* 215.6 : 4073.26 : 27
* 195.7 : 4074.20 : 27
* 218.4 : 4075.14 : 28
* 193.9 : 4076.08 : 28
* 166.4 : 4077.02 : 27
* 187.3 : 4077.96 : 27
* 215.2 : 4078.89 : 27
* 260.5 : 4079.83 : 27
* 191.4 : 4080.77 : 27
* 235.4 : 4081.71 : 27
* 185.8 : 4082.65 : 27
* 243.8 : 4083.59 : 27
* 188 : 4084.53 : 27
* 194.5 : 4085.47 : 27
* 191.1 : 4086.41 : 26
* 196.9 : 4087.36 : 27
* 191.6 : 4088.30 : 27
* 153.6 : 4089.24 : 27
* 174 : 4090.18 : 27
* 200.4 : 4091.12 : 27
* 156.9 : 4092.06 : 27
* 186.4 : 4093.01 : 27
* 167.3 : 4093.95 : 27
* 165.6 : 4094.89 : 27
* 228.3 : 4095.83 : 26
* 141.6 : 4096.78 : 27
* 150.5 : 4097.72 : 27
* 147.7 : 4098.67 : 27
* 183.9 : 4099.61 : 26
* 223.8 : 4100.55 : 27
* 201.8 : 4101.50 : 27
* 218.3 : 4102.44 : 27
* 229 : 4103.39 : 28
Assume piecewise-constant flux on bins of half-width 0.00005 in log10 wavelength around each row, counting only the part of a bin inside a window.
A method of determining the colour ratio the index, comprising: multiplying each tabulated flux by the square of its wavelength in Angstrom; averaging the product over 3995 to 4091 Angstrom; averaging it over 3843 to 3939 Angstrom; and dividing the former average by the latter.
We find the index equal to 1.2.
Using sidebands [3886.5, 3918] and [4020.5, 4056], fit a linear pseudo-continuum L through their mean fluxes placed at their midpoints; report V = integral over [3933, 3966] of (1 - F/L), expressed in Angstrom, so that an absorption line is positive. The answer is 3.41 Angstrom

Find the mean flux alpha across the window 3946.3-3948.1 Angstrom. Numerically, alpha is 186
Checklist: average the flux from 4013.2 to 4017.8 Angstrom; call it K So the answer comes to 195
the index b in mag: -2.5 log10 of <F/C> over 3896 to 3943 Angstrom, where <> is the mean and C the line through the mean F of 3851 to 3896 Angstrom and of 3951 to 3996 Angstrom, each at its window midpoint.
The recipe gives -0.07 mag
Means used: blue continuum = 177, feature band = 184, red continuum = 167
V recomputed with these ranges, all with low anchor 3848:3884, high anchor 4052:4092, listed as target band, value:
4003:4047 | -1.40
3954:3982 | 4.86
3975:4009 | 1.20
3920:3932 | -0.25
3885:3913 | 1.01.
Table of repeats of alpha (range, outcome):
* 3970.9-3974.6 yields 145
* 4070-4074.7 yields 192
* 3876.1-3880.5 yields 168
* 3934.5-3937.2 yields 147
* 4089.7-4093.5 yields 179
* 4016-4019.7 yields 186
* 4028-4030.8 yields 223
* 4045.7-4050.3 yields 231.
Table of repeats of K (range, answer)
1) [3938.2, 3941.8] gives 176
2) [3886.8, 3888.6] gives 194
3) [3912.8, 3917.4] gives 171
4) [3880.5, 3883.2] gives 171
